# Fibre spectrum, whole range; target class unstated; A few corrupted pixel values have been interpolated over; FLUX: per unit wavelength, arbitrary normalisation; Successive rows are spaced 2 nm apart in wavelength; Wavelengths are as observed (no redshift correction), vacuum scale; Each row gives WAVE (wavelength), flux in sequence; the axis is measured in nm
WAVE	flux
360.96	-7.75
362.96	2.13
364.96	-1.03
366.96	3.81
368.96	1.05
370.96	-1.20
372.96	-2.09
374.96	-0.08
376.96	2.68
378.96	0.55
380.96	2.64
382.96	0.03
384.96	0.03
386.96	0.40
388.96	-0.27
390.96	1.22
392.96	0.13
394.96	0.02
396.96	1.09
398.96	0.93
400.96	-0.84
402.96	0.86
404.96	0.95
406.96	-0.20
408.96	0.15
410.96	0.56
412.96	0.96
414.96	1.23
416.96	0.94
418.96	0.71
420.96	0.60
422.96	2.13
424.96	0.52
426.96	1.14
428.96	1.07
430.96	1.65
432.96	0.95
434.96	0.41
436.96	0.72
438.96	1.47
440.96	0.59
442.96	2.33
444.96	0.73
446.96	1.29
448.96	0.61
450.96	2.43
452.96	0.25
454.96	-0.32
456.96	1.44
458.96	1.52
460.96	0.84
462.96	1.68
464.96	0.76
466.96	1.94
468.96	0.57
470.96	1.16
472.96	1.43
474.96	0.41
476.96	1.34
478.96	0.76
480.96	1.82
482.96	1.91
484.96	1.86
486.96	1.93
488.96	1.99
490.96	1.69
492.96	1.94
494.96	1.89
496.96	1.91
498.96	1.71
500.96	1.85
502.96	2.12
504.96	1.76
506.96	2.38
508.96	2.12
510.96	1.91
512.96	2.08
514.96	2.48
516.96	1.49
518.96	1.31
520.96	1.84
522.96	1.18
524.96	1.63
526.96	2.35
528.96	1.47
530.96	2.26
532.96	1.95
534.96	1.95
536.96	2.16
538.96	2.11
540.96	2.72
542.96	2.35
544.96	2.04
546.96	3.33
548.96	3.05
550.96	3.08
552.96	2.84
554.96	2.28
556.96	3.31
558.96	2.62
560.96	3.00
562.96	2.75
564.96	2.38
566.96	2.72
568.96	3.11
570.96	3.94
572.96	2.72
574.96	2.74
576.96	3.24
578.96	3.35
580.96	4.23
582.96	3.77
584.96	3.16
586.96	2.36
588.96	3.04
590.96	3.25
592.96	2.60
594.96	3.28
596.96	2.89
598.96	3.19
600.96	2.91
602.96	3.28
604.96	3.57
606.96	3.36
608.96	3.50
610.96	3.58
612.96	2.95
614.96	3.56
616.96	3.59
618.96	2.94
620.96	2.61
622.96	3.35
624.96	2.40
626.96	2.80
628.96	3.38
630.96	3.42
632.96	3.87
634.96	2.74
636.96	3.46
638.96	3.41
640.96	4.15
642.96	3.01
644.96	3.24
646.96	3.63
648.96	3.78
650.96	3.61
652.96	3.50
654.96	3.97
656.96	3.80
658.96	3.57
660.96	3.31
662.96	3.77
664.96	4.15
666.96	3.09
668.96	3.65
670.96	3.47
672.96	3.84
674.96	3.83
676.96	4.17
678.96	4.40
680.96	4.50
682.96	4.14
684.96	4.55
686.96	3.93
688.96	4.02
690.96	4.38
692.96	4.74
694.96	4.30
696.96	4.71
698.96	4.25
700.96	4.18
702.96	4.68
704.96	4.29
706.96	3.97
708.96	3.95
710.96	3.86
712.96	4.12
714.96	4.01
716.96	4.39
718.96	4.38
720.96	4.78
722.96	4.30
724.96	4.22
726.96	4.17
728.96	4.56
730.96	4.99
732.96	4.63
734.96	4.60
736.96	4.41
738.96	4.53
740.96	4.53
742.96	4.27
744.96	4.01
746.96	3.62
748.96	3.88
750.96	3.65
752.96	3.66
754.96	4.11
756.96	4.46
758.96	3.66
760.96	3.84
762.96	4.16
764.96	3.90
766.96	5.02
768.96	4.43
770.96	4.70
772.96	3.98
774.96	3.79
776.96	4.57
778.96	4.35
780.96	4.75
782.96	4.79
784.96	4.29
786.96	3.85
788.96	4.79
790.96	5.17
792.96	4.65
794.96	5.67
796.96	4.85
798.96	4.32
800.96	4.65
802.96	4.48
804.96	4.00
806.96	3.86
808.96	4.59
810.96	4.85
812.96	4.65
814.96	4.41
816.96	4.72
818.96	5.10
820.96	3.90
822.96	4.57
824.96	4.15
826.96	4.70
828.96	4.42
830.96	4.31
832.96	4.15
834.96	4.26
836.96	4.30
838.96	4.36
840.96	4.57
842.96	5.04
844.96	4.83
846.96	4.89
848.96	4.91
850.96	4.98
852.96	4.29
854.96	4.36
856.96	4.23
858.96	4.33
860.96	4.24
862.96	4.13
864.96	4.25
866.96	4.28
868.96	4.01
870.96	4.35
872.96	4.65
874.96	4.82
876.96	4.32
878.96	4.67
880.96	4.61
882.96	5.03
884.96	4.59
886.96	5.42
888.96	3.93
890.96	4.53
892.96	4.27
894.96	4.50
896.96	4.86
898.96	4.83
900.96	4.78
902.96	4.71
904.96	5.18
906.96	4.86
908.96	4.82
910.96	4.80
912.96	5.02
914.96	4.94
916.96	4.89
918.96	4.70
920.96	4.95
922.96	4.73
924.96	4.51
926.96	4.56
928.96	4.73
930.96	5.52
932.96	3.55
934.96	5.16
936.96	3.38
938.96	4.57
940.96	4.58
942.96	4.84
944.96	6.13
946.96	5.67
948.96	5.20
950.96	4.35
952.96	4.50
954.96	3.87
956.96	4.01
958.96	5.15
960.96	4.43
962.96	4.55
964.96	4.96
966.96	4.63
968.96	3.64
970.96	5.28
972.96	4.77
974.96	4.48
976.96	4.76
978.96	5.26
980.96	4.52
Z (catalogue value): 0.21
